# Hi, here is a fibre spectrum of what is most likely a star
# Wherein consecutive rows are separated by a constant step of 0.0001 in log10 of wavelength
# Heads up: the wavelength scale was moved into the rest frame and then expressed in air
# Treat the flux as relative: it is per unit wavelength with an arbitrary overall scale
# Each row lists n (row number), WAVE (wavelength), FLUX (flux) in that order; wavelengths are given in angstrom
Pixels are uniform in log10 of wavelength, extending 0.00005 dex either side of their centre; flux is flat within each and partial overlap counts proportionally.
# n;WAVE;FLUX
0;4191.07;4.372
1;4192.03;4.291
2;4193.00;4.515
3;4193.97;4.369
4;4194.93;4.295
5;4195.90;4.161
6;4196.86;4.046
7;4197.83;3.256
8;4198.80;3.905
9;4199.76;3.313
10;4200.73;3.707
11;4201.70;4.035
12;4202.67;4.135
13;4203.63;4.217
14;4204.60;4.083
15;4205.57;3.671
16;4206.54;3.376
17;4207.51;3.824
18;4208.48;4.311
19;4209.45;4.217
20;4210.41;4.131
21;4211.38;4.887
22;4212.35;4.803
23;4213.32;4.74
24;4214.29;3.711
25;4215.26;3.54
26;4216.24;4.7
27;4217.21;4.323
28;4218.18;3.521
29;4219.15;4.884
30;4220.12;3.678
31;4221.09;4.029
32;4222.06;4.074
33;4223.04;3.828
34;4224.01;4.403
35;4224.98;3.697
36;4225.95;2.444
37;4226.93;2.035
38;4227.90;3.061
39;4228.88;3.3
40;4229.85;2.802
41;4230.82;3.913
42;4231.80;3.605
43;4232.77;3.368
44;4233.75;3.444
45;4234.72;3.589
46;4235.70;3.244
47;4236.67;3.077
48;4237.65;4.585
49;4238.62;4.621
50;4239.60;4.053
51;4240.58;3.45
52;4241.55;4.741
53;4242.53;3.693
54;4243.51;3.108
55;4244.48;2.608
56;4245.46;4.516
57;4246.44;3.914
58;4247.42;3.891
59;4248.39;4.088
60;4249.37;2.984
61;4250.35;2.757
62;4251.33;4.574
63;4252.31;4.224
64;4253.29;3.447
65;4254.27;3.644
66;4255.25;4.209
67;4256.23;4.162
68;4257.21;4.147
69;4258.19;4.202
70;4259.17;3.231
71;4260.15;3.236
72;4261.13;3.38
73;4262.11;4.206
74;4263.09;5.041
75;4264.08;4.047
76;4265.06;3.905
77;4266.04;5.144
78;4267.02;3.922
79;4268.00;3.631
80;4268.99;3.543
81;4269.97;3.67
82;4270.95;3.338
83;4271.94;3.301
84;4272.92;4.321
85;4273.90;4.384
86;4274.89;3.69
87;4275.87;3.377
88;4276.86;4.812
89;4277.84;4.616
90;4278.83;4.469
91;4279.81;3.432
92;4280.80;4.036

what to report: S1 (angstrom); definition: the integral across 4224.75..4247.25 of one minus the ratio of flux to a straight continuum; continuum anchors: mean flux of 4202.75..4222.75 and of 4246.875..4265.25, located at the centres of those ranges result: 2.6 angstrom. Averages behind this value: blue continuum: 4.13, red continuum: 3.86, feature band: 3.52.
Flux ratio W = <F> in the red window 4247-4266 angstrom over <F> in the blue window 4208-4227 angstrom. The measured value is 1.0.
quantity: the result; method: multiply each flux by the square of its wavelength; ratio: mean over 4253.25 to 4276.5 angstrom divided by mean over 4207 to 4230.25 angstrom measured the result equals 1.03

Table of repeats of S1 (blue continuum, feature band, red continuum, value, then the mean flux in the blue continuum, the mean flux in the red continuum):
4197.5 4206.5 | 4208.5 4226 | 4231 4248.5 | -1.64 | 3.8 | 3.75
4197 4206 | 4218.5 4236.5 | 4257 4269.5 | 1.71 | 3.82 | 3.97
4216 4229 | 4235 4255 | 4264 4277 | 0.19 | 3.71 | 3.91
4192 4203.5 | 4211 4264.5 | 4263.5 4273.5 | 1.83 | 4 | 3.9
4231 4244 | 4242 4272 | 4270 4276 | -0.48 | 3.74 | 3.75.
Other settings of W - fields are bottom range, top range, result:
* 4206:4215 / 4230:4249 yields 0.89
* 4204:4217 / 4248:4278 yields 0.94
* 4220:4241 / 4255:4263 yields 1.10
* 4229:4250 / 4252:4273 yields 1.06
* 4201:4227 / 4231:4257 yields 0.94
